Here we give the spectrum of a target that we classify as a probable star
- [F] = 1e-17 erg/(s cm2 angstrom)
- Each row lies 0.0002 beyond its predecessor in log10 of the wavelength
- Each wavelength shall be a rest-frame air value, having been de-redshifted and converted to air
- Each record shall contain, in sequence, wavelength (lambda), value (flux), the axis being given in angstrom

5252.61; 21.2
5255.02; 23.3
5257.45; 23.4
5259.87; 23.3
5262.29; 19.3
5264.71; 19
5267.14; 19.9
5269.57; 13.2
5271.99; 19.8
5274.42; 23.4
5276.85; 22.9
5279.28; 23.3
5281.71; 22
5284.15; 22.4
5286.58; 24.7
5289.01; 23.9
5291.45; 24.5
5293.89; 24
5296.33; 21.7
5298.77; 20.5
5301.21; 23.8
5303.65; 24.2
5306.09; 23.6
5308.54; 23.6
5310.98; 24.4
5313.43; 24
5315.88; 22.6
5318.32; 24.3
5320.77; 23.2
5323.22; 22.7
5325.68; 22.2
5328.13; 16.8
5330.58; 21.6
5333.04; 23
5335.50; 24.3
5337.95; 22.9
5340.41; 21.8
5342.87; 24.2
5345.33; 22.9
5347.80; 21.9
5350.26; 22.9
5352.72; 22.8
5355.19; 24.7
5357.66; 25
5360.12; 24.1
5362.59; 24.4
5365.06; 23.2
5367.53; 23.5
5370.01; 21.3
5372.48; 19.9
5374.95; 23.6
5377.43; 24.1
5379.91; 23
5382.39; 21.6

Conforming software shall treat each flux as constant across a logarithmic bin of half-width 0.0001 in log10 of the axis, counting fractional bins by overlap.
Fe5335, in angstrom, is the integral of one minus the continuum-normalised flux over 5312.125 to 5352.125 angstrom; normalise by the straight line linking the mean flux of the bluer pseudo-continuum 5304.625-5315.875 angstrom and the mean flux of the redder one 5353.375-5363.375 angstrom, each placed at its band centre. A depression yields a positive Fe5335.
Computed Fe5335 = 2.47 angstrom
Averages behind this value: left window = 23.8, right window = 24.5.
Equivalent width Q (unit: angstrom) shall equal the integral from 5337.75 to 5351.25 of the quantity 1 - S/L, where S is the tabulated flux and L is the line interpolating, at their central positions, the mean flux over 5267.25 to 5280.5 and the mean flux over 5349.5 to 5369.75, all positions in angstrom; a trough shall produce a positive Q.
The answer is 0.2 angstrom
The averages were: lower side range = 20.5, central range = 22.7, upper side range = 23.7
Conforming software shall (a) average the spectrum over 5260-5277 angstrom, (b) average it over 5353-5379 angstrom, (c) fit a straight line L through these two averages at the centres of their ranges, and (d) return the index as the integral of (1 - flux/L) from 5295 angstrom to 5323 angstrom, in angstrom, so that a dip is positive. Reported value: -2.70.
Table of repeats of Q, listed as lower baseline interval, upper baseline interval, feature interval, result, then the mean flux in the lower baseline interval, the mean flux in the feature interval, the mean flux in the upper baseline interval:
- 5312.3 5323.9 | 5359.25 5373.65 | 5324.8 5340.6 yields 0.9 angstrom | 23.4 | 21.8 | 22.7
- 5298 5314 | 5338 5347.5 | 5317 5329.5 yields 0.7 angstrom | 23.5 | 21.9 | 22.8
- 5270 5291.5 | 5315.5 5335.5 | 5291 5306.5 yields -0.5 angstrom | 22.6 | 23.1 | 22.2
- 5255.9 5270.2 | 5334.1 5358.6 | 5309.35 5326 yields -0.9 angstrom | 20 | 23.4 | 23.3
